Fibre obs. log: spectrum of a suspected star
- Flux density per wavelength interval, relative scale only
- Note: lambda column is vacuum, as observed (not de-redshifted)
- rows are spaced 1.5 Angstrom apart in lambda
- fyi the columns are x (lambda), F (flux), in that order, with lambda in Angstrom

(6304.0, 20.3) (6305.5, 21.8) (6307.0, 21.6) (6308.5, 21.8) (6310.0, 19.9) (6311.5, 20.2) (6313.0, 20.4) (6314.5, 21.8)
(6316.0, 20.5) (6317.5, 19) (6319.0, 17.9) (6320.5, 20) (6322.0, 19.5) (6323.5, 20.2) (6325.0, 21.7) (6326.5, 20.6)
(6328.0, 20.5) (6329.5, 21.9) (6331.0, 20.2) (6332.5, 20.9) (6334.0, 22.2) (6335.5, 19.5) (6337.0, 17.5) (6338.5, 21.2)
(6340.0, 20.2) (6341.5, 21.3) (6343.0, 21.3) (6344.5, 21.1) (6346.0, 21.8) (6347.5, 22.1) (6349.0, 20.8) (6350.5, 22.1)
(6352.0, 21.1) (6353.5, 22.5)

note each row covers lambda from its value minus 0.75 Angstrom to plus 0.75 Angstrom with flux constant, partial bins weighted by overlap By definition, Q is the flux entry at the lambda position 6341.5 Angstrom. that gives 21.3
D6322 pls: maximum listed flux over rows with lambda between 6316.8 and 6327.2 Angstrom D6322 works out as 21.7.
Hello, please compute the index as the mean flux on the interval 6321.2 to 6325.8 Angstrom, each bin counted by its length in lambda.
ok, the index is 20.5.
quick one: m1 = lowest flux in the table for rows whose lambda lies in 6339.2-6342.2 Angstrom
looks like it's 20.2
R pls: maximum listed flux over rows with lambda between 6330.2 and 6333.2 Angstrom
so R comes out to 20.9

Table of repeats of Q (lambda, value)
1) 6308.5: 21.8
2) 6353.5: 22.5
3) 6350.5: 22.1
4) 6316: 20.5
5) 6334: 22.2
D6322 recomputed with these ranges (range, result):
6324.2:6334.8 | 22.2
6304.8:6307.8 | 21.8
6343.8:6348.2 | 22.1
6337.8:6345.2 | 21.3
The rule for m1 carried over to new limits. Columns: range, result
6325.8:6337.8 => 17.5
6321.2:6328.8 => 19.5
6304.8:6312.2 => 19.9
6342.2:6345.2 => 21.1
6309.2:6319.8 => 17.9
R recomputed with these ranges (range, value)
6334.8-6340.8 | 21.2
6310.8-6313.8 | 20.4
